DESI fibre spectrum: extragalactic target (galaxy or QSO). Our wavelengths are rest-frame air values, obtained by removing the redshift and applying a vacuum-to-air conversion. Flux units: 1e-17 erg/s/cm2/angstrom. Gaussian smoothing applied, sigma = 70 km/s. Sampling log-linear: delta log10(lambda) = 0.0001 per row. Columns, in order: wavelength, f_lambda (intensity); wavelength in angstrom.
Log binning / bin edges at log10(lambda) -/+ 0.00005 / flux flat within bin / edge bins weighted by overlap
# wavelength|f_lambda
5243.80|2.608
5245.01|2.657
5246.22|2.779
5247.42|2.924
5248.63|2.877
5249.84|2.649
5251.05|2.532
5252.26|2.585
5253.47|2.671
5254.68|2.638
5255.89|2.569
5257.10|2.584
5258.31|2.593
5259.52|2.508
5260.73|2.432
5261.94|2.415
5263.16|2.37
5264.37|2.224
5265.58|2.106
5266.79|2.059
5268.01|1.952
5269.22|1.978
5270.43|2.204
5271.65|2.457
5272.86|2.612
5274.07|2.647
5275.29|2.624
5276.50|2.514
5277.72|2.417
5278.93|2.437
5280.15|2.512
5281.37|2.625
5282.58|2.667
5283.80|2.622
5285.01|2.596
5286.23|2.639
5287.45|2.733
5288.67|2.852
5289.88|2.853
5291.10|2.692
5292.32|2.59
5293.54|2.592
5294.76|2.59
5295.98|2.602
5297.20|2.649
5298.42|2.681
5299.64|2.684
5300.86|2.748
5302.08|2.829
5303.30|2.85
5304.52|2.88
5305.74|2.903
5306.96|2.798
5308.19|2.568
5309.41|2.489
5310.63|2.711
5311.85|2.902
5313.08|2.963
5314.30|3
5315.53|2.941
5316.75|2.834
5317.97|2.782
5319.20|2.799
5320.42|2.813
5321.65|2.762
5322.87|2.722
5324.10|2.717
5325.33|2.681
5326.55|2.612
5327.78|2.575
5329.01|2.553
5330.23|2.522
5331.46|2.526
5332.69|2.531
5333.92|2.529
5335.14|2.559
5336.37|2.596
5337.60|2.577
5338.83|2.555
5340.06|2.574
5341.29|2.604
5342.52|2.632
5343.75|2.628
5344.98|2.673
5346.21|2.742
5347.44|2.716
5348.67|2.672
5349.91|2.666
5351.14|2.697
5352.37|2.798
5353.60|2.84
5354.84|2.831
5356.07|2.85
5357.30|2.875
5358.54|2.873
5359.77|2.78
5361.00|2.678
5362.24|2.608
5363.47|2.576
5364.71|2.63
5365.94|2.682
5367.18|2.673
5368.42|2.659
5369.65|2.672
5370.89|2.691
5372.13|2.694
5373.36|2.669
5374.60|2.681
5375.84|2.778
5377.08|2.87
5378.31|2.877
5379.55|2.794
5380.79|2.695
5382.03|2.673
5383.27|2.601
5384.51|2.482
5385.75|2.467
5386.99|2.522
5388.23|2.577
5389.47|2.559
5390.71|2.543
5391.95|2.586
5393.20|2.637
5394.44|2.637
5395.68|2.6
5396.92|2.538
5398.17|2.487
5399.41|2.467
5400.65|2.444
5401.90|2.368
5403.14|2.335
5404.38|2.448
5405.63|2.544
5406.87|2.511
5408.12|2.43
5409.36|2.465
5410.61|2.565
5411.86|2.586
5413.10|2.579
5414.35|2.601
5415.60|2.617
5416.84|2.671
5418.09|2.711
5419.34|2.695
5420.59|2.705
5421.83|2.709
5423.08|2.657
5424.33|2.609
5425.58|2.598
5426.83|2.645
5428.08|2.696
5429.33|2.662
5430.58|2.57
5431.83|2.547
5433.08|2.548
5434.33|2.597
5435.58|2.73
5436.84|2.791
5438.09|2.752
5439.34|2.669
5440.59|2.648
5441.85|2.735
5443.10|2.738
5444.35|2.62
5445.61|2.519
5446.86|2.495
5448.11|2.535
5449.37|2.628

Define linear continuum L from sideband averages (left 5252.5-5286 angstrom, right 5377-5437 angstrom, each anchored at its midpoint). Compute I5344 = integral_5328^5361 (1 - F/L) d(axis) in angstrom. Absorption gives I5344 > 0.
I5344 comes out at -1.8 angstrom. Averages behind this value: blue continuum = 2.45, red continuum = 2.59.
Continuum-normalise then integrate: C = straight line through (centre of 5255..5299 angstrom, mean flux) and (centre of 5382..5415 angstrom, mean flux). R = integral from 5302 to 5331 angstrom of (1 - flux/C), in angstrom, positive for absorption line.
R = -2.81 angstrom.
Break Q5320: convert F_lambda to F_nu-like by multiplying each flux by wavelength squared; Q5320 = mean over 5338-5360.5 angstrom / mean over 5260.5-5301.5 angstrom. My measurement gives 1.11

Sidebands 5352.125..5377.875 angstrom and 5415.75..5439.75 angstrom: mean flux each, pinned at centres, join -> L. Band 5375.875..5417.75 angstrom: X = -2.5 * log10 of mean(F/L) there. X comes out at 0.05 mag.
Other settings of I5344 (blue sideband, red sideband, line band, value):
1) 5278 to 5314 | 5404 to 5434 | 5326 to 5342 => 0.63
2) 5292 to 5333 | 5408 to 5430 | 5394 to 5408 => 0.83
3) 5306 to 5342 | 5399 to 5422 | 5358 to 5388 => -0.82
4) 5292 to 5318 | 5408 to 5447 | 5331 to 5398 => 0.92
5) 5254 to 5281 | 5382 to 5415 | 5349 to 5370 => -2.02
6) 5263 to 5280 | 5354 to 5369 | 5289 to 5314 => -2.73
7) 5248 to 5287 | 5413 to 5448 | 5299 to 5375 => -4.69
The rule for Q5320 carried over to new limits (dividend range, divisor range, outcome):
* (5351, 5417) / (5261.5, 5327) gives 1.04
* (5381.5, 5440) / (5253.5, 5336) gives 1.03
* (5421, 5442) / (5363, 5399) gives 1.03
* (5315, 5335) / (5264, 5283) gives 1.15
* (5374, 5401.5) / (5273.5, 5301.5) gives 1.03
